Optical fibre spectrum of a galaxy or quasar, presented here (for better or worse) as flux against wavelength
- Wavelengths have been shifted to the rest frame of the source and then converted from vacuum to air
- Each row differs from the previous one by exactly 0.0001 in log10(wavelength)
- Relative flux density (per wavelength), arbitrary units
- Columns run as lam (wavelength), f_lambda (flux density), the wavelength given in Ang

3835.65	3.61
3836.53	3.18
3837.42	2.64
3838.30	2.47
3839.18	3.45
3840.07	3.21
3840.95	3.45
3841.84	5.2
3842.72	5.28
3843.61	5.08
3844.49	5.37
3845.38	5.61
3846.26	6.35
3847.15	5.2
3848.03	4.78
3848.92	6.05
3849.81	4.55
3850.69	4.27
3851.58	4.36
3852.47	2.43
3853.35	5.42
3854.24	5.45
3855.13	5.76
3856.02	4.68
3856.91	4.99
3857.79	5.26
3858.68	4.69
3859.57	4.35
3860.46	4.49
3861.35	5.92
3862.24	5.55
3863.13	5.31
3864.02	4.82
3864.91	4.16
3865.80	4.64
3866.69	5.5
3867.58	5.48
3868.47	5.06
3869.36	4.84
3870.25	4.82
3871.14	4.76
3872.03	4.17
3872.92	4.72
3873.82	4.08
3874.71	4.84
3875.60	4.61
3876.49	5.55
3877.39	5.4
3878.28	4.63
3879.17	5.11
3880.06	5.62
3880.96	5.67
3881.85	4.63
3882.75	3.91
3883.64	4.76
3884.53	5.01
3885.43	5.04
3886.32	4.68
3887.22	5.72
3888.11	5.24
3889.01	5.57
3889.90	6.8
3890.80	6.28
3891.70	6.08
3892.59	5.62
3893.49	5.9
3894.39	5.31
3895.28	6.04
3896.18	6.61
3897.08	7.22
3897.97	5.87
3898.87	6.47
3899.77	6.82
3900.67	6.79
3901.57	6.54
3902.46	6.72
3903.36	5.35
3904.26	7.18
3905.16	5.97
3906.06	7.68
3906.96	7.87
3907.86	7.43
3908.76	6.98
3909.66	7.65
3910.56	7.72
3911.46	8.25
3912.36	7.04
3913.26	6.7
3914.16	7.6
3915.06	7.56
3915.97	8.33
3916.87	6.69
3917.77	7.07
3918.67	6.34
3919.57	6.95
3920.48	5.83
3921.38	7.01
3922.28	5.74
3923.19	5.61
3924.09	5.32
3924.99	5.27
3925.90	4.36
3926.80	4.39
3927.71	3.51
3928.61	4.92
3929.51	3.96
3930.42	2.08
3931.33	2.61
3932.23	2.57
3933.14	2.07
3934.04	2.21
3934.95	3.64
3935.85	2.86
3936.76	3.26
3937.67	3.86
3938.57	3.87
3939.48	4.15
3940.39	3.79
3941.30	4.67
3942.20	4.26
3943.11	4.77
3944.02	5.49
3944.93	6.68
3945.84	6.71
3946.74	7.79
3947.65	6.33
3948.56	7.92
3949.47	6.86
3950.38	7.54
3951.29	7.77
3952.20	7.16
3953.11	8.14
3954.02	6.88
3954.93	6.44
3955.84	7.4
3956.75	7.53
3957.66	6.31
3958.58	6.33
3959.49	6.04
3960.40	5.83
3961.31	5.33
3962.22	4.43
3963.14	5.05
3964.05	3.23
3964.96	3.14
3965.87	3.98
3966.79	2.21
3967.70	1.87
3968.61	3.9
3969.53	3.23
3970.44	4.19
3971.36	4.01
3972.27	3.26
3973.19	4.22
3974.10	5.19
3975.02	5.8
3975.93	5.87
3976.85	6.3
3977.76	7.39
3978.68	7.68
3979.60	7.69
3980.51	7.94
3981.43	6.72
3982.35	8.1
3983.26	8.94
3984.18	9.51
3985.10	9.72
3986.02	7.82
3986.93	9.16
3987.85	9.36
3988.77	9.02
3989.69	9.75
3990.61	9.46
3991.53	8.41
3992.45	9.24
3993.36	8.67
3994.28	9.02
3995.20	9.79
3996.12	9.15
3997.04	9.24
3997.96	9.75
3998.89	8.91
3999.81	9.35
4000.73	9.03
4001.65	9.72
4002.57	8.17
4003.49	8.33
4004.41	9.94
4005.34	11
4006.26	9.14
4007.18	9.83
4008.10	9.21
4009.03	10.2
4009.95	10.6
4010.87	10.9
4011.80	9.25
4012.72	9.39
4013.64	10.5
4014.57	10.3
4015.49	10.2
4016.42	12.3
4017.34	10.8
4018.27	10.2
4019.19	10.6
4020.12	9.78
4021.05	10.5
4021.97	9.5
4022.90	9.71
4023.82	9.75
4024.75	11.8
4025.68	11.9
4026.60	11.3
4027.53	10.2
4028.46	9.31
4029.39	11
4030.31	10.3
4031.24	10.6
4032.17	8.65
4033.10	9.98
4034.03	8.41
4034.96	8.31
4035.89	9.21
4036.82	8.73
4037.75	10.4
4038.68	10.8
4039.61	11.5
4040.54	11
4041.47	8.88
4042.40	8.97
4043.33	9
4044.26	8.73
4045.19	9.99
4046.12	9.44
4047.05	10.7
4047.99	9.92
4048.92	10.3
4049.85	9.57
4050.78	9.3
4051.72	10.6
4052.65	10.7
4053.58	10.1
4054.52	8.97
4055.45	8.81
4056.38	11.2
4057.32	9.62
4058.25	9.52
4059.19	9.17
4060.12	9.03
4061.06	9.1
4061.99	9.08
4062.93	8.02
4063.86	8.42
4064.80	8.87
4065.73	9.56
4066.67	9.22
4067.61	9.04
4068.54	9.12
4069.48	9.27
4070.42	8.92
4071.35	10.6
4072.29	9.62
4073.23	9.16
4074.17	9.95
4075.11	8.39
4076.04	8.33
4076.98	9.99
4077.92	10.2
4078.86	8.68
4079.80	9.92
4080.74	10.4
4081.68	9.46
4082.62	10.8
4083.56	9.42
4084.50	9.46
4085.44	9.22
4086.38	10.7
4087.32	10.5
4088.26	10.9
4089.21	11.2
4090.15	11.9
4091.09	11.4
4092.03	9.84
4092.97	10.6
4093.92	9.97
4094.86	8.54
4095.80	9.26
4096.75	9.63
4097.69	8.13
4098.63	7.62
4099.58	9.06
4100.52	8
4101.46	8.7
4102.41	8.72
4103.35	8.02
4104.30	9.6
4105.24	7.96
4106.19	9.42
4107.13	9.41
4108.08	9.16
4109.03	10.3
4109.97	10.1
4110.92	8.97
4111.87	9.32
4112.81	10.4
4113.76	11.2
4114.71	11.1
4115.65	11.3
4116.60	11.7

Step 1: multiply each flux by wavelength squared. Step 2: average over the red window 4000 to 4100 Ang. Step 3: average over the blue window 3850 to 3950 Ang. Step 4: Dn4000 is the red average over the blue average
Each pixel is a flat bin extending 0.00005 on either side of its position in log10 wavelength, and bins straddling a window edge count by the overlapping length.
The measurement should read 1.9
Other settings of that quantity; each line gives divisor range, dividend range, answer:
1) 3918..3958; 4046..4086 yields 1.91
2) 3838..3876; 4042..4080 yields 2.19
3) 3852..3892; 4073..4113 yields 2.12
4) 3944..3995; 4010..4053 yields 1.56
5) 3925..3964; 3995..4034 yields 2.00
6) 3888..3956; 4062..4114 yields 1.75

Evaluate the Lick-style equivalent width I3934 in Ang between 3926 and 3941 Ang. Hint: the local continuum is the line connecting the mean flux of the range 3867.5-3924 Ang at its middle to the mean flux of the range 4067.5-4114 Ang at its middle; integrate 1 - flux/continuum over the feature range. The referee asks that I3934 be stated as 7.4 Ang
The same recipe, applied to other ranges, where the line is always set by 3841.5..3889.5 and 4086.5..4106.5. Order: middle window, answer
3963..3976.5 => 5.95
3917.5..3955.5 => 7.05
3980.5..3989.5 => -1.69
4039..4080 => -3.52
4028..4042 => -2.54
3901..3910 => -1.80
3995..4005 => -2.11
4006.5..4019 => -3.83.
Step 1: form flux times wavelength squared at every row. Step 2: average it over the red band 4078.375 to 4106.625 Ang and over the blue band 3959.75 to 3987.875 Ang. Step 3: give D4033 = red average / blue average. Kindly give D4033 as 1.75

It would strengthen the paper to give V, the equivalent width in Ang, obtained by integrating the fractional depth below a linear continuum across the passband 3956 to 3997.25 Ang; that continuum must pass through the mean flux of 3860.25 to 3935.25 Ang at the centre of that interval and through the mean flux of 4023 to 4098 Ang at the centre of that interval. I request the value 5.5 Ang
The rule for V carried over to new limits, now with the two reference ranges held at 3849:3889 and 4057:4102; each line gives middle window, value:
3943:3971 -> 4.46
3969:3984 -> 2.44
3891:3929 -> -4.34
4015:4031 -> -4.42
